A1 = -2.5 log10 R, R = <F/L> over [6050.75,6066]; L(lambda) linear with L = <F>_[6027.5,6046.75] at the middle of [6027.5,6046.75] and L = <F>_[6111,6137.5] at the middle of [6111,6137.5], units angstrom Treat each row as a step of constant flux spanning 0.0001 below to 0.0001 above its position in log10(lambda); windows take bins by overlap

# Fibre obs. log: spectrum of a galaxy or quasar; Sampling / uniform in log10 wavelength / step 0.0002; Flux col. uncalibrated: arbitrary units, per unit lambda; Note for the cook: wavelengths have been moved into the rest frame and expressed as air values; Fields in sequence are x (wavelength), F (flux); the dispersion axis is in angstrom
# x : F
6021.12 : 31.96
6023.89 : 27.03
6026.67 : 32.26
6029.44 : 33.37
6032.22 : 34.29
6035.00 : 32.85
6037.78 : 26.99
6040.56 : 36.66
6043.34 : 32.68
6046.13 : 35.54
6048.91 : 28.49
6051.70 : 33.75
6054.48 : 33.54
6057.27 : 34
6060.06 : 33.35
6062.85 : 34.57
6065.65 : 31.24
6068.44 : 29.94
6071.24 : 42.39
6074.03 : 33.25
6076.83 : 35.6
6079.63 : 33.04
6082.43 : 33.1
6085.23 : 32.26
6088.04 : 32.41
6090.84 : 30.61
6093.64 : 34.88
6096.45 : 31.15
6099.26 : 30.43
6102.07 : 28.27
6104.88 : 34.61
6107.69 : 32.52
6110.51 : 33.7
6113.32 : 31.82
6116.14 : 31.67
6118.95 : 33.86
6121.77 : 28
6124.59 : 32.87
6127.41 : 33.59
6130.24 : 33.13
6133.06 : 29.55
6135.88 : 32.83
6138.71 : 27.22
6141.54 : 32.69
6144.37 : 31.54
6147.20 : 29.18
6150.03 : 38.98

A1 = -0.02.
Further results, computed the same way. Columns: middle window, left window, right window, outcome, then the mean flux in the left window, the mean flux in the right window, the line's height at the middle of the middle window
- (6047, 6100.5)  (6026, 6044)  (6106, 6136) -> -0.020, 32.8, 32.1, 32.5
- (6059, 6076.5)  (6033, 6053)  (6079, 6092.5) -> -0.060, 32.5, 32.3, 32.4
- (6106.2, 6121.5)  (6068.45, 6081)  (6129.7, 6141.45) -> 0.001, 35.4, 30.7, 32.4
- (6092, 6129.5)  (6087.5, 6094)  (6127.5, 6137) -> 0.003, 32.4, 32.1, 32.2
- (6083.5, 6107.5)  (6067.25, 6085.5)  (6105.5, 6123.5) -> 0.045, 34.4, 32.1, 33.2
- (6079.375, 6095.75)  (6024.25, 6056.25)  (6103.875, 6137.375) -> -0.007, 32.6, 32.3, 32.4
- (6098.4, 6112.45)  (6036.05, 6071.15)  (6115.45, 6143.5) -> 0.000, 32.9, 31.5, 32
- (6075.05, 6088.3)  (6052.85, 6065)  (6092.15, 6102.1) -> -0.030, 33.7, 31.6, 32.4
